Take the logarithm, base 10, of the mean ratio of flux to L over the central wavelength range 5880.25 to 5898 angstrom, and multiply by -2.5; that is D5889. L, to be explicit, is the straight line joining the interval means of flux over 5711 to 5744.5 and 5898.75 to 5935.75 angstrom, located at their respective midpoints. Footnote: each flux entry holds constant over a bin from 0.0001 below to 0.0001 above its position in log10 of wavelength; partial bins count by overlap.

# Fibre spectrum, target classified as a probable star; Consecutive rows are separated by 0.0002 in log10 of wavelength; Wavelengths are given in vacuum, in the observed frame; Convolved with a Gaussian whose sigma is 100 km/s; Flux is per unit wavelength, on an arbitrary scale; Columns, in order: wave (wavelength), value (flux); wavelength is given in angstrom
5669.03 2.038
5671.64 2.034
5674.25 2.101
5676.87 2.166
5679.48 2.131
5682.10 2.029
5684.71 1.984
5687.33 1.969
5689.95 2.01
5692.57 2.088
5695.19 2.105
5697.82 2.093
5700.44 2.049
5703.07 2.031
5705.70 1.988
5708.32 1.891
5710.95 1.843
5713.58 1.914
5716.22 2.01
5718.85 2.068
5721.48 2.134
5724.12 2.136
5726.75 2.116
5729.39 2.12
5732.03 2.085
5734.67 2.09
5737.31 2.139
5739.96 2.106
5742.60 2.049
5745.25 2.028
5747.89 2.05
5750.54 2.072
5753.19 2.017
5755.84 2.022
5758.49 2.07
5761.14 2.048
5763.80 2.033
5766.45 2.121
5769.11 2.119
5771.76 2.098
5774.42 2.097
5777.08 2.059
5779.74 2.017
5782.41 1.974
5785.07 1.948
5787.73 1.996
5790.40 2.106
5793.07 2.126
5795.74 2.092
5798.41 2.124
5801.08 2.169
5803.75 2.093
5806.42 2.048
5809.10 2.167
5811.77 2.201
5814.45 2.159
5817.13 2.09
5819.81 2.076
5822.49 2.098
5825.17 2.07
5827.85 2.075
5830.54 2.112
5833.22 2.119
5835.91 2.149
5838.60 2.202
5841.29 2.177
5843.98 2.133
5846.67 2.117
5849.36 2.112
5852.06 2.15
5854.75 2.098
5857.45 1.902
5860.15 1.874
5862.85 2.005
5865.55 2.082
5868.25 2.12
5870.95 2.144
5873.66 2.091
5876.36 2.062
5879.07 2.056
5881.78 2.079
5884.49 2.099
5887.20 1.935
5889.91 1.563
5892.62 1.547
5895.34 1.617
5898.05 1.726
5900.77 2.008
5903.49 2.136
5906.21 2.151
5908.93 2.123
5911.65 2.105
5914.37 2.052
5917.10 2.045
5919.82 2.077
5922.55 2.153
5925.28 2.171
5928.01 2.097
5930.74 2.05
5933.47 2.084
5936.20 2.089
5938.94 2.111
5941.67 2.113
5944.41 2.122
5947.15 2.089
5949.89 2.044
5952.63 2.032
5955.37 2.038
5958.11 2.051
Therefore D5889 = 0.16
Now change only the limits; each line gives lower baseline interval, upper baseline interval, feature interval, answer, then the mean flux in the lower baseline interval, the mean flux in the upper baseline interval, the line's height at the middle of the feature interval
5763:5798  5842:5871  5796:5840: -0.03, 2.06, 2.07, 2.06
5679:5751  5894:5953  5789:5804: -0.04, 2.05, 2.05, 2.05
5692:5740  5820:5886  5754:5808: 0.00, 2.05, 2.09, 2.07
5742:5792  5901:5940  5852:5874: 0.02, 2.05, 2.1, 2.08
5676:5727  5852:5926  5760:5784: -0.02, 2.04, 2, 2.02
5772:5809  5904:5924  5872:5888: 0.02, 2.07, 2.1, 2.09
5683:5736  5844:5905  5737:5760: -0.02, 2.04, 1.98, 2.02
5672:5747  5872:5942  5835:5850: -0.07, 2.05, 2.01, 2.03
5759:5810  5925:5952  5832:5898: 0.04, 2.07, 2.09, 2.08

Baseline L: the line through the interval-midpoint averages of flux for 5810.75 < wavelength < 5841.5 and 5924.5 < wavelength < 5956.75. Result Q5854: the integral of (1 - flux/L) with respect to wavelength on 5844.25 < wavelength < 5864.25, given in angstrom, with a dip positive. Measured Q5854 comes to 0.7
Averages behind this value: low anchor 2.12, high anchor 2.09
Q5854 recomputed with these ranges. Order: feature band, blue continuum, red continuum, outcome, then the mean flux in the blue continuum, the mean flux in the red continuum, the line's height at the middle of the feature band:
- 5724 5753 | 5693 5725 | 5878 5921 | -1.1 angstrom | 2.02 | 1.96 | 2.01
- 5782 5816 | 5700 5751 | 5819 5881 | -0.4 angstrom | 2.05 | 2.09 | 2.07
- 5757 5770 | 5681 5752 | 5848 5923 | -0.3 angstrom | 2.04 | 2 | 2.03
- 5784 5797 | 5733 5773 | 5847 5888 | 0.1 angstrom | 2.07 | 2.06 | 2.07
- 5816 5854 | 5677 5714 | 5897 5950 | -1.2 angstrom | 2.02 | 2.08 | 2.06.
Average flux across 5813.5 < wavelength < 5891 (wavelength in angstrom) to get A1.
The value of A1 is 2.07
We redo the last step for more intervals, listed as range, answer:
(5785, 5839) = 2.11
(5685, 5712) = 2.01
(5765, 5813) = 2.09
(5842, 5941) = 2.03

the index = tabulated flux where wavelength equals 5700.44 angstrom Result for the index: 2.049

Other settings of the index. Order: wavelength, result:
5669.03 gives 2.038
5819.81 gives 2.076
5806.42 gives 2.048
